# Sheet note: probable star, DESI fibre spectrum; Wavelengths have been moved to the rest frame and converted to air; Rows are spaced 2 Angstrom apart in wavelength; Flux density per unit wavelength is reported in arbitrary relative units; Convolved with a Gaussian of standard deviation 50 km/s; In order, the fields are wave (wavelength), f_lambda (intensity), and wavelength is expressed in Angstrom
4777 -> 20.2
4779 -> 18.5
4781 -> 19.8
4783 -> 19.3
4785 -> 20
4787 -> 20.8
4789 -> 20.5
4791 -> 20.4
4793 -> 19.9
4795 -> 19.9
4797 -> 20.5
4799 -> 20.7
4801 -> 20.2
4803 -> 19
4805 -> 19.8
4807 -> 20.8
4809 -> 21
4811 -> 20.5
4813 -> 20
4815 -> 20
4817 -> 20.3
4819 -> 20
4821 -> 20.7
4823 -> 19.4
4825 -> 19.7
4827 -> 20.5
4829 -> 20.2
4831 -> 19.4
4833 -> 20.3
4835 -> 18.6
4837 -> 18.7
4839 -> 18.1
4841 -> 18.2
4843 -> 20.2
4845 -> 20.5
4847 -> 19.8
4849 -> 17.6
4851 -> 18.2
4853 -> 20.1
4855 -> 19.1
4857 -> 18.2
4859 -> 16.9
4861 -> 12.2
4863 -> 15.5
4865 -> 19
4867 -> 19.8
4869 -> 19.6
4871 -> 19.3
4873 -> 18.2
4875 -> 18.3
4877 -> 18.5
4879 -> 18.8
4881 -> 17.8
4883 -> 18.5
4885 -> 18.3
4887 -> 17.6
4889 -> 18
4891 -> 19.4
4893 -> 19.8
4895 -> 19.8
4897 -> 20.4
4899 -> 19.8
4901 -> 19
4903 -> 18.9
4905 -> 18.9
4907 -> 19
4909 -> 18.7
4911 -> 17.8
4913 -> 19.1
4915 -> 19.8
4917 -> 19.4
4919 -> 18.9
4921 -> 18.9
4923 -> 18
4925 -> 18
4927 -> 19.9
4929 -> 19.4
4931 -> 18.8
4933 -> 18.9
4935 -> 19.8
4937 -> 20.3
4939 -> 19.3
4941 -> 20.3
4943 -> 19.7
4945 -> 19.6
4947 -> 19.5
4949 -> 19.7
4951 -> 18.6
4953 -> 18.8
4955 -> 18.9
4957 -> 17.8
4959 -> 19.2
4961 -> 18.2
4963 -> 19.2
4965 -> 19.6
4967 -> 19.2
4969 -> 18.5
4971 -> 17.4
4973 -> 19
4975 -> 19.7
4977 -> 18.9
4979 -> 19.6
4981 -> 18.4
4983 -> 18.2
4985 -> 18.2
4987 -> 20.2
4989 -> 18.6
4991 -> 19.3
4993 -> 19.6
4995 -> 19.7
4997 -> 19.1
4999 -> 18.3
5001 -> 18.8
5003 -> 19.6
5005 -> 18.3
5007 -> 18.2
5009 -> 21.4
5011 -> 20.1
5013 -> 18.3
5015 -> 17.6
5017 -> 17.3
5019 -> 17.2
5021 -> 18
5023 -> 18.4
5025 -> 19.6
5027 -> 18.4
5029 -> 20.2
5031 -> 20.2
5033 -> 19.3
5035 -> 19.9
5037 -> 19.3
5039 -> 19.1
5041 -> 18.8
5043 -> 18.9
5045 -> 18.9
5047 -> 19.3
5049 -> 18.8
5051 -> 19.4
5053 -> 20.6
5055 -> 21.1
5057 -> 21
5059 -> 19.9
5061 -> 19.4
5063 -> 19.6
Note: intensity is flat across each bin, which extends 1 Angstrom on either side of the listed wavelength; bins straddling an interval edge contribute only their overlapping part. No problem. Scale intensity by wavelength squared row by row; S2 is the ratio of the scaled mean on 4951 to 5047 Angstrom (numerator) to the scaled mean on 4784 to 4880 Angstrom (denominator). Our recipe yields 1.05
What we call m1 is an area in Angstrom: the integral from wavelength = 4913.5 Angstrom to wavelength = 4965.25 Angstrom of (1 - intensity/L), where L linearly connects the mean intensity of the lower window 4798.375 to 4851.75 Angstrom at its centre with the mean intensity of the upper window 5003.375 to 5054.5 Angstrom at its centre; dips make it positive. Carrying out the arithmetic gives 0.5 Angstrom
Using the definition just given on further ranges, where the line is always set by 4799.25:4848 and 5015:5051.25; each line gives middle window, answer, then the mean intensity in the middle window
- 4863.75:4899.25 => 1.2 Angstrom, 18.9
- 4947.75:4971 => 0.5 Angstrom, 18.8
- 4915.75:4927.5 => 0.3 Angstrom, 18.8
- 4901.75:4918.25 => 0.4 Angstrom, 18.9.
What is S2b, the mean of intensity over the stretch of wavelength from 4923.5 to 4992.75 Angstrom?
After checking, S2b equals 19.1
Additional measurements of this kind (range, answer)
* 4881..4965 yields 19.1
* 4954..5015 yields 19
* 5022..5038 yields 19.4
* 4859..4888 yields 17.9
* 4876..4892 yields 18.4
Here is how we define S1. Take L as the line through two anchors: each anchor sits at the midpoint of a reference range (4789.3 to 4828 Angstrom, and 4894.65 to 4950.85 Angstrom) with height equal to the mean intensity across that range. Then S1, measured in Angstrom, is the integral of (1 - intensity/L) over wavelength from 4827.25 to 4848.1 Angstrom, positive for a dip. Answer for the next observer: 0.5 Angstrom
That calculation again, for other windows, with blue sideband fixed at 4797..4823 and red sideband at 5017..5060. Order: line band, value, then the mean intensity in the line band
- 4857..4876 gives 2.21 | 17.7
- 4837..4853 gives 0.86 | 19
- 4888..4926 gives 1.54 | 19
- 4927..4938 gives 0.14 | 19.5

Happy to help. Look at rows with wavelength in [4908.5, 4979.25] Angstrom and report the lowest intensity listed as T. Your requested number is 17.4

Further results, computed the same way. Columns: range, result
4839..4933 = 12.2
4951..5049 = 17.2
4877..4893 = 17.6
